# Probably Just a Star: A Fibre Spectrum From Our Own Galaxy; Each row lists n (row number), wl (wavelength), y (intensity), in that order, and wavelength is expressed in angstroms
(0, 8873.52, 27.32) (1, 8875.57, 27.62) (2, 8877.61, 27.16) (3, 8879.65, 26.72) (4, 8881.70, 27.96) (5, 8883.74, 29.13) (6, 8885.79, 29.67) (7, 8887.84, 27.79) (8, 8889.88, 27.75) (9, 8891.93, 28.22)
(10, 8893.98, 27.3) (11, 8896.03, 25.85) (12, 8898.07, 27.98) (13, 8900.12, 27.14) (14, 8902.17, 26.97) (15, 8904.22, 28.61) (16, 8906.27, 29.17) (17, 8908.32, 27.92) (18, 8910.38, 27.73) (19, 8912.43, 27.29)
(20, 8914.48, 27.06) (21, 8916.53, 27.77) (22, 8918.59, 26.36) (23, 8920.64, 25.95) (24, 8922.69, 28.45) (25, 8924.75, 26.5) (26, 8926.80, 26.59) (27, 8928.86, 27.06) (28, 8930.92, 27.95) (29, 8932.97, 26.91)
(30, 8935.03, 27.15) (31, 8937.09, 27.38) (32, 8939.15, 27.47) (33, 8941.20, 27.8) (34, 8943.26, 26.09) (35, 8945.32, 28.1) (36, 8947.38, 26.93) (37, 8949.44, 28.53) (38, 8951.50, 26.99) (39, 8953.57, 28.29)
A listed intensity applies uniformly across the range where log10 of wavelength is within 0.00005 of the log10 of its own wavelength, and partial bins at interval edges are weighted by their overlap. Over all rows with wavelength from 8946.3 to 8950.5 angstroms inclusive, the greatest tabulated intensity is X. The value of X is 28.53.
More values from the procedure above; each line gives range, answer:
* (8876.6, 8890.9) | 29.67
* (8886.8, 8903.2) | 28.22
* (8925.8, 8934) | 27.95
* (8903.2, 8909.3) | 29.17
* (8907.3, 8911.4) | 27.92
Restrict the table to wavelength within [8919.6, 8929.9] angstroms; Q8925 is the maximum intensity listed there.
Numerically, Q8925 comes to 28.45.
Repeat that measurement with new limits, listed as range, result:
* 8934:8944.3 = 27.8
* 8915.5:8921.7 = 27.77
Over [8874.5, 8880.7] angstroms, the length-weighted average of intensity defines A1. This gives 27.2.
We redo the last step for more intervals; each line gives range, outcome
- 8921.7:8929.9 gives 27.1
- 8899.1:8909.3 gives 28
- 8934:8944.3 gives 27.2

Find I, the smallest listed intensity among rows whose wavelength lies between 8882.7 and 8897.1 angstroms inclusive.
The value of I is 25.85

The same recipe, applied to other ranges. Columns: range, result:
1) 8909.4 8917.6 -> 27.06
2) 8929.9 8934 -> 26.91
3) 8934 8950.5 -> 26.09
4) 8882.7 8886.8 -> 29.13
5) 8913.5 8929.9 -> 25.95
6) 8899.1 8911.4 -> 26.97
